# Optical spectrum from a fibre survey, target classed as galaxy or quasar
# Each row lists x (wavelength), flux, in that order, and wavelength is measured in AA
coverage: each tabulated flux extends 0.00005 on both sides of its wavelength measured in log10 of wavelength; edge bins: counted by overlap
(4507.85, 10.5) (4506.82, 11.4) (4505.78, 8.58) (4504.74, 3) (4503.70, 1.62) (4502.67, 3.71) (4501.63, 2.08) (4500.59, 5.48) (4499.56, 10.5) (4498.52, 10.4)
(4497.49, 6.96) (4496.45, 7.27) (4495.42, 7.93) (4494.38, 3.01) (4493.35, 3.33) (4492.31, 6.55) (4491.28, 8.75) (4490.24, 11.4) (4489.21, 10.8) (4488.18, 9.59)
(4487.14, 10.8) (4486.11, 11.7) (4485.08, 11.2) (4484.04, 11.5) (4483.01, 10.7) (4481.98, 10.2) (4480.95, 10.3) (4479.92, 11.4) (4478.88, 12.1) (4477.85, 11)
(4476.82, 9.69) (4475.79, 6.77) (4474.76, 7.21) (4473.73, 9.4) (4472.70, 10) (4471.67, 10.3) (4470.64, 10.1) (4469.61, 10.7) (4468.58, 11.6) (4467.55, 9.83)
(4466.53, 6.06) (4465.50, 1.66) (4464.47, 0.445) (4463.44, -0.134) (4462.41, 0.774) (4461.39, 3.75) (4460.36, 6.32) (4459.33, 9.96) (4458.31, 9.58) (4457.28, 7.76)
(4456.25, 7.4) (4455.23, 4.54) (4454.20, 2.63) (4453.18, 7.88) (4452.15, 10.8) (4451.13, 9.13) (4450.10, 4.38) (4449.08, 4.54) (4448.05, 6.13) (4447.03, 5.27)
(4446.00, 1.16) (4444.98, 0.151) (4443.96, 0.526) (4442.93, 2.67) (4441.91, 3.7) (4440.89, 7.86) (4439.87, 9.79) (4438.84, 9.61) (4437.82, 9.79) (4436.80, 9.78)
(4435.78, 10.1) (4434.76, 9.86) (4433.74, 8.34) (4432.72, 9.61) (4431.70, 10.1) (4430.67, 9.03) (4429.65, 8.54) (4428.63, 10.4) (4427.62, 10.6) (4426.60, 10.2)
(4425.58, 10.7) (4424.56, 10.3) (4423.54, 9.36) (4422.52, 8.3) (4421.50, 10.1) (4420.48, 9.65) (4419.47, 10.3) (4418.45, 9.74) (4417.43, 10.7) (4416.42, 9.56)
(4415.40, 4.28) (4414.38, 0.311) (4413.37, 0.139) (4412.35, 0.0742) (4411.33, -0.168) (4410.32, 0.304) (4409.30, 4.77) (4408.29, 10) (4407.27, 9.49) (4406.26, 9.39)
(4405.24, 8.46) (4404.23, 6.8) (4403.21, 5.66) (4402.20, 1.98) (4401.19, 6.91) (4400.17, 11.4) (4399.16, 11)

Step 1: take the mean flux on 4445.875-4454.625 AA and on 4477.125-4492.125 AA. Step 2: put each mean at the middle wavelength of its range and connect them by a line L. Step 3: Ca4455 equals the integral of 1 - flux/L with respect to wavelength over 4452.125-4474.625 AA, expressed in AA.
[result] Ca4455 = 2.92 AA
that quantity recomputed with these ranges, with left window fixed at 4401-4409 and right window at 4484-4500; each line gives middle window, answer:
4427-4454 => 2.09 AA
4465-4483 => -1.89 AA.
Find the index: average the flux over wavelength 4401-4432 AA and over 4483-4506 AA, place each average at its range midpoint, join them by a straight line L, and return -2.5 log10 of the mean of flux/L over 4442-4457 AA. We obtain 0.47 mag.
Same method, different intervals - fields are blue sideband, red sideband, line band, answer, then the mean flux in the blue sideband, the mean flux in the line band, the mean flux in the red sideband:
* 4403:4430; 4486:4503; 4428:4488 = -0.032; 7.35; 7.72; 7.61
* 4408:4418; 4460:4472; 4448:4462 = -0.228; 3.9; 6.75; 5.88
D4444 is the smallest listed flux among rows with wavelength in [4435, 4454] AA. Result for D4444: 0.151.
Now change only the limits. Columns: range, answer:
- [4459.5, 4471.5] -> -0.134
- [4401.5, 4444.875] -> -0.168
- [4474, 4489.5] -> 6.77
